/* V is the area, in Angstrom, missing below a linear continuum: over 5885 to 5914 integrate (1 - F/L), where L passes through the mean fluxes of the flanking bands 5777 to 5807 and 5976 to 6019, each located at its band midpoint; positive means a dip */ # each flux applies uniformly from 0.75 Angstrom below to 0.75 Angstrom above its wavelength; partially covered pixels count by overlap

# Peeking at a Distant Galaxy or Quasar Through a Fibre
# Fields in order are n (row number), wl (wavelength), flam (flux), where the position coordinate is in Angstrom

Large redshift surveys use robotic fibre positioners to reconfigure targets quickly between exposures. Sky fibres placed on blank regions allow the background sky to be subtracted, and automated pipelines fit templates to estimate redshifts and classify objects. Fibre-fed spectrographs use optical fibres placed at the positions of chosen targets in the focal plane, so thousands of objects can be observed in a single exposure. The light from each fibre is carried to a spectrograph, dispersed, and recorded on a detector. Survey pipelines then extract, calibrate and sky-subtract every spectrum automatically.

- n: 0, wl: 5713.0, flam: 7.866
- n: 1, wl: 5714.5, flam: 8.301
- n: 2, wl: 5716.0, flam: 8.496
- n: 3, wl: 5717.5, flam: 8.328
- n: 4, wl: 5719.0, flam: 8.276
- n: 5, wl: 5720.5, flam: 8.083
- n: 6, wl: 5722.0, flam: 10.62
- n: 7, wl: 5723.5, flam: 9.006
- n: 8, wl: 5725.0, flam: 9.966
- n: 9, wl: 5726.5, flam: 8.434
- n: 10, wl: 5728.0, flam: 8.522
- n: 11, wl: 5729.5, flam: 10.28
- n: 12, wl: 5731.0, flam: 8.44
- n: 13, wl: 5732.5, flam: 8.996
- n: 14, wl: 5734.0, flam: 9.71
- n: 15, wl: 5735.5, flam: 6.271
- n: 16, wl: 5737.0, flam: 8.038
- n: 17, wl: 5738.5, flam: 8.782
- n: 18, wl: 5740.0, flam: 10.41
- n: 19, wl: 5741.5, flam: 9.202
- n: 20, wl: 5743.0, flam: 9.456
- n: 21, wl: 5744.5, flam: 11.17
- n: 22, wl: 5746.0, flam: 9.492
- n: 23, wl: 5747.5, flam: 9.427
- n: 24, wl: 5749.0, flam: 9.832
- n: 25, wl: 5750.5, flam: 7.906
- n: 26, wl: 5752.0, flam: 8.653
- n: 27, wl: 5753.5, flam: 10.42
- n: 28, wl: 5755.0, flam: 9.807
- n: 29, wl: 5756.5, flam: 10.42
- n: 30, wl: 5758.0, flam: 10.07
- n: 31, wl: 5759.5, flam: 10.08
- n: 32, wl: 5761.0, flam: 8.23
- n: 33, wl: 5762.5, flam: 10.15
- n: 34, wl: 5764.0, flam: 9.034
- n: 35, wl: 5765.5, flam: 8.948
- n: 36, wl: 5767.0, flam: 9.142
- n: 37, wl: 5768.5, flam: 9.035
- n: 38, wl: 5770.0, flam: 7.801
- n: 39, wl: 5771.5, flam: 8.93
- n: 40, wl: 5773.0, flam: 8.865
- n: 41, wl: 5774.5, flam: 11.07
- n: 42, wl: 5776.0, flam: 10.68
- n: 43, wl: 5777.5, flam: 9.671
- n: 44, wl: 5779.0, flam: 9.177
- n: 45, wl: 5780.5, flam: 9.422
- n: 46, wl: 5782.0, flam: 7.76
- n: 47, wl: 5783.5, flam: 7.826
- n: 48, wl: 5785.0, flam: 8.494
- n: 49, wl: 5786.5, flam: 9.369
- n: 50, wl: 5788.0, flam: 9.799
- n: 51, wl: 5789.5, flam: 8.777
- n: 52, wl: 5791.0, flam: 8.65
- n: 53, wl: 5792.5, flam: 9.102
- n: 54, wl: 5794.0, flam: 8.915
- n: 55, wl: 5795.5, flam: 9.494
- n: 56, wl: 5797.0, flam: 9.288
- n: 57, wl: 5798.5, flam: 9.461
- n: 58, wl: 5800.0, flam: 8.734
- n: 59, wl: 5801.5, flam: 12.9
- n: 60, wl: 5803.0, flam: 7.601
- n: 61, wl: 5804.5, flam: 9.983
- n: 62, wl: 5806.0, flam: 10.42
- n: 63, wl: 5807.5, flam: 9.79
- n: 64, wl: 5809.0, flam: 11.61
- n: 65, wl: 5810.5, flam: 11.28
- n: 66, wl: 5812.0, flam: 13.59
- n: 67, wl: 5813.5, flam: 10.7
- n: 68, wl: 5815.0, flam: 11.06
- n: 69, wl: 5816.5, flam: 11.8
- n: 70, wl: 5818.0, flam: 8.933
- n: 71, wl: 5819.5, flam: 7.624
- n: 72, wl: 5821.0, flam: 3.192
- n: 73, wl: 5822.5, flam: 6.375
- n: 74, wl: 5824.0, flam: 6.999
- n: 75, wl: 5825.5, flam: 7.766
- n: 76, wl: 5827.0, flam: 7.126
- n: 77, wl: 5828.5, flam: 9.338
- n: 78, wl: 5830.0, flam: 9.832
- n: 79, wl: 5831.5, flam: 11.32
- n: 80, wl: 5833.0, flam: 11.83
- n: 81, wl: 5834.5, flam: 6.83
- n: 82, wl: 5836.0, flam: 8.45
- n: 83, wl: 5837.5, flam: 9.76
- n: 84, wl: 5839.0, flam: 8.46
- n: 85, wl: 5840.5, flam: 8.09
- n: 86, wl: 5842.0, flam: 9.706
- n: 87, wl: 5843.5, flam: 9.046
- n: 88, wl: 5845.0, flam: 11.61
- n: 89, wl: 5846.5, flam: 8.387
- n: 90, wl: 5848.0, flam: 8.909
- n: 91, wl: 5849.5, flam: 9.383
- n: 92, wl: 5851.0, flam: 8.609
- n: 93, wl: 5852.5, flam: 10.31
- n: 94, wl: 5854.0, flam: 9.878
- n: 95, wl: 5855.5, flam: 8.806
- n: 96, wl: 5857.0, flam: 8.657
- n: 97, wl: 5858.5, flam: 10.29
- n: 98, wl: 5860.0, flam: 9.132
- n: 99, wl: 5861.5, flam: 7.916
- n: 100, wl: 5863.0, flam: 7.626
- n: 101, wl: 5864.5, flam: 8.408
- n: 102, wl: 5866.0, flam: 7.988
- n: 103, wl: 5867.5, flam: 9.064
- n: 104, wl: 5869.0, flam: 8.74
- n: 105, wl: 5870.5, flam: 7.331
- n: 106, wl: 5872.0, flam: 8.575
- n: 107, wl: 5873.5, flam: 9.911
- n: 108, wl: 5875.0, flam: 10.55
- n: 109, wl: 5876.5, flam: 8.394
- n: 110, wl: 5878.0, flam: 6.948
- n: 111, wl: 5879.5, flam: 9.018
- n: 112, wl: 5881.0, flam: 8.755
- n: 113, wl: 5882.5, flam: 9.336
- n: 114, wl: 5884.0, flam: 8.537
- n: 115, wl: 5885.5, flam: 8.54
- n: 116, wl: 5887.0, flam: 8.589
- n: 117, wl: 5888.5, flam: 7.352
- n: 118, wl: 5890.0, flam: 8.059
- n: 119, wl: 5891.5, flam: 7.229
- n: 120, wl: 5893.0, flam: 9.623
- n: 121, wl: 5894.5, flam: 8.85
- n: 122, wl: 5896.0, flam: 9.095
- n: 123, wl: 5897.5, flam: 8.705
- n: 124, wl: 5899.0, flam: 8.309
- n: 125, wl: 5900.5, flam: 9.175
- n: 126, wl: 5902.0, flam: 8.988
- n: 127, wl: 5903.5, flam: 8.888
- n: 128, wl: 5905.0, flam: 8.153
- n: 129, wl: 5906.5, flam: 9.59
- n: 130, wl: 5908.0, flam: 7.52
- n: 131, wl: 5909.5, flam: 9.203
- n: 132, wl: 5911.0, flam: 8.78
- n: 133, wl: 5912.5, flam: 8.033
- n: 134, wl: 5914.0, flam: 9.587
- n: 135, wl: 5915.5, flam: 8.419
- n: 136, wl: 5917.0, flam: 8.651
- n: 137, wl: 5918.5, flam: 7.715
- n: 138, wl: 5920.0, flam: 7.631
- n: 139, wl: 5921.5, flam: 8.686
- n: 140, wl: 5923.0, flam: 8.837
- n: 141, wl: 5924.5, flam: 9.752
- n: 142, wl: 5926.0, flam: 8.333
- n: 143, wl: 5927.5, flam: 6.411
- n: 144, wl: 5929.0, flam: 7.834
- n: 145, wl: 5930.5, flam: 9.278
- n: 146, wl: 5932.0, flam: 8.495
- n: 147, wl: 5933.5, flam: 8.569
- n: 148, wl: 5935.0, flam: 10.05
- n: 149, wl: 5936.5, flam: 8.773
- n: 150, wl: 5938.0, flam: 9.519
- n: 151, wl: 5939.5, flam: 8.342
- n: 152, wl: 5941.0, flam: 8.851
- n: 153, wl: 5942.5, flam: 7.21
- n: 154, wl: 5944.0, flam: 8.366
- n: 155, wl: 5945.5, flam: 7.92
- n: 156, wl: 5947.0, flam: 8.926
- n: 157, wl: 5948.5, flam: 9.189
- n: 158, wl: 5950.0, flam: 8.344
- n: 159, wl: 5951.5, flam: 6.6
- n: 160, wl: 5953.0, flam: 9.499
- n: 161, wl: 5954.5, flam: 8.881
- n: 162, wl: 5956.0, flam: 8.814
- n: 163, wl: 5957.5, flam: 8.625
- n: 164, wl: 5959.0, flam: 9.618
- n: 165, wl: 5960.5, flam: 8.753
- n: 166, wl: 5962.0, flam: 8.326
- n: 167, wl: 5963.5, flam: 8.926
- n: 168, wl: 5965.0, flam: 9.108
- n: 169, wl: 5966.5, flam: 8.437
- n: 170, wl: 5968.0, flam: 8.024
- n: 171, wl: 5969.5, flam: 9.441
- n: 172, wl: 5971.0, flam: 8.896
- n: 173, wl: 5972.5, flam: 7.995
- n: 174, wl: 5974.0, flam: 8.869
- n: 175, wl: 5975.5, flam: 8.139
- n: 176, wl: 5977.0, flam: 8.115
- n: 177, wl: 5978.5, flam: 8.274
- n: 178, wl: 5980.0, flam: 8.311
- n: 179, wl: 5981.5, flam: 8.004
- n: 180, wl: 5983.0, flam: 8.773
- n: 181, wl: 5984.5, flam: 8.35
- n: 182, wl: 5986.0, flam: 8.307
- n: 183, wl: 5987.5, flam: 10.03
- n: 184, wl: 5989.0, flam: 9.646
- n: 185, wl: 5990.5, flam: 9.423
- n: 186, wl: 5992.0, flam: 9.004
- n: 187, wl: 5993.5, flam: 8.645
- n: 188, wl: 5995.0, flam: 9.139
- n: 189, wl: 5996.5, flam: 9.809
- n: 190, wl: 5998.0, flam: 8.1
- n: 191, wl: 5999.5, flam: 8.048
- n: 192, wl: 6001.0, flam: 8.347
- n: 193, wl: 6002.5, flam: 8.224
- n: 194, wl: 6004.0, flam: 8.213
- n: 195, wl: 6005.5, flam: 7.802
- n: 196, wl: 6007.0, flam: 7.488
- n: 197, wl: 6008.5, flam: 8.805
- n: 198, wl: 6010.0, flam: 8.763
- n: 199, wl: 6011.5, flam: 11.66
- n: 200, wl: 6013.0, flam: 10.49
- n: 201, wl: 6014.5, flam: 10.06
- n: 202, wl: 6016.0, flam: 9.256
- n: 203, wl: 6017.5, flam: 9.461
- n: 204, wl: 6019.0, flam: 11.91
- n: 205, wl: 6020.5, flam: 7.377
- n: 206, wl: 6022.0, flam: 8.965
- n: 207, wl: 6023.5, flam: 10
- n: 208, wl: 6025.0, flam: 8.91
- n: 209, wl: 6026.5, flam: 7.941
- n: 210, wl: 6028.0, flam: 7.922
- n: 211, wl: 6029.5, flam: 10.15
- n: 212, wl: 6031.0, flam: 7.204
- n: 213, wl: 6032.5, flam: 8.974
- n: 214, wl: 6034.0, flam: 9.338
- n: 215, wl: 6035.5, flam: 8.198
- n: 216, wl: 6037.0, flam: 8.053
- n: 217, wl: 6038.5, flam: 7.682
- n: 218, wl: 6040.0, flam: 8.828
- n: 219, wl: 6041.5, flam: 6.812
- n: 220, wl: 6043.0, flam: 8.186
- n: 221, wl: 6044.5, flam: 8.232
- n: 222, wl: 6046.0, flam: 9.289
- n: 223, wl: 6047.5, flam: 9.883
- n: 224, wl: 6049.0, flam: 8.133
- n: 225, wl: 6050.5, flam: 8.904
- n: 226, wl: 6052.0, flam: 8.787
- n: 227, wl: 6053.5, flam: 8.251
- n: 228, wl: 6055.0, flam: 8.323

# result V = 1.56 Angstrom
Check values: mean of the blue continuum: 9.24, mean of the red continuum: 8.93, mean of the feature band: 8.59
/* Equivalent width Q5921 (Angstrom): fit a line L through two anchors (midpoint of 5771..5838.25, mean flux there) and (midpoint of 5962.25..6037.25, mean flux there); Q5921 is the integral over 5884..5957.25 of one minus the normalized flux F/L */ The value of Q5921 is 3.9 Angstrom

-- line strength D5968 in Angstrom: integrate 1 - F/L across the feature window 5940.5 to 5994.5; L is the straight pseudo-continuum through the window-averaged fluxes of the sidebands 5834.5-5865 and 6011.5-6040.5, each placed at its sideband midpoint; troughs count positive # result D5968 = 2.5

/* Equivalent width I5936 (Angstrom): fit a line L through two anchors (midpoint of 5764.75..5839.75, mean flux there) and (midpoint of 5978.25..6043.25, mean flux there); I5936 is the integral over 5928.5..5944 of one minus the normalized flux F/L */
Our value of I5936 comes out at 0.5 Angstrom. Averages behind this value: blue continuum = 9.26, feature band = 8.69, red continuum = 8.8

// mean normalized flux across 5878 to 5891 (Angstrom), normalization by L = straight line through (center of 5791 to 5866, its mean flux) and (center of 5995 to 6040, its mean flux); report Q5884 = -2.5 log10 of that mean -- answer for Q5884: 0.09 mag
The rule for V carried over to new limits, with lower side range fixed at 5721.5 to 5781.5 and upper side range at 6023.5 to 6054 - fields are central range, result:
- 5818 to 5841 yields 2.2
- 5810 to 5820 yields -1.8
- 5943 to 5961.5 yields 0.3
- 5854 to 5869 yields 0.5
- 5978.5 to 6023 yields -1.8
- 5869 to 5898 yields 1.1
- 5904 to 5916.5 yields 0.3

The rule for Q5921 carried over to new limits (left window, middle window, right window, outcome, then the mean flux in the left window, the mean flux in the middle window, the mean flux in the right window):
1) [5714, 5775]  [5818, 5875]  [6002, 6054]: 2.1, 9.17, 8.71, 8.81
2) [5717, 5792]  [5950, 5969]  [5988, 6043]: 0.6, 9.18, 8.63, 8.85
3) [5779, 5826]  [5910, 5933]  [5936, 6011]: 1.0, 9.26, 8.44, 8.61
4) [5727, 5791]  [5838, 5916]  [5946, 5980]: 0.7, 9.22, 8.79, 8.62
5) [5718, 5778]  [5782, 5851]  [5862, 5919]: -2.4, 9.28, 9.26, 8.59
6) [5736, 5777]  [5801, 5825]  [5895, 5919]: -1.1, 9.43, 9.56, 8.69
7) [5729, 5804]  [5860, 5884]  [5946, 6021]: 1.2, 9.26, 8.59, 8.83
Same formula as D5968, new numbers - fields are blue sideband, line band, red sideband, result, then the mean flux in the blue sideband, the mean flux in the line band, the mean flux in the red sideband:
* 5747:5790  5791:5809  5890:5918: -1.0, 9.27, 9.65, 8.68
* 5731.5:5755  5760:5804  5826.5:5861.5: 0.2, 9.2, 9.19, 9.28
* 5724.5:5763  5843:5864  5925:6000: -0.5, 9.3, 9.18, 8.63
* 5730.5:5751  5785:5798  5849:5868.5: -0.2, 9.1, 9.14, 8.92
